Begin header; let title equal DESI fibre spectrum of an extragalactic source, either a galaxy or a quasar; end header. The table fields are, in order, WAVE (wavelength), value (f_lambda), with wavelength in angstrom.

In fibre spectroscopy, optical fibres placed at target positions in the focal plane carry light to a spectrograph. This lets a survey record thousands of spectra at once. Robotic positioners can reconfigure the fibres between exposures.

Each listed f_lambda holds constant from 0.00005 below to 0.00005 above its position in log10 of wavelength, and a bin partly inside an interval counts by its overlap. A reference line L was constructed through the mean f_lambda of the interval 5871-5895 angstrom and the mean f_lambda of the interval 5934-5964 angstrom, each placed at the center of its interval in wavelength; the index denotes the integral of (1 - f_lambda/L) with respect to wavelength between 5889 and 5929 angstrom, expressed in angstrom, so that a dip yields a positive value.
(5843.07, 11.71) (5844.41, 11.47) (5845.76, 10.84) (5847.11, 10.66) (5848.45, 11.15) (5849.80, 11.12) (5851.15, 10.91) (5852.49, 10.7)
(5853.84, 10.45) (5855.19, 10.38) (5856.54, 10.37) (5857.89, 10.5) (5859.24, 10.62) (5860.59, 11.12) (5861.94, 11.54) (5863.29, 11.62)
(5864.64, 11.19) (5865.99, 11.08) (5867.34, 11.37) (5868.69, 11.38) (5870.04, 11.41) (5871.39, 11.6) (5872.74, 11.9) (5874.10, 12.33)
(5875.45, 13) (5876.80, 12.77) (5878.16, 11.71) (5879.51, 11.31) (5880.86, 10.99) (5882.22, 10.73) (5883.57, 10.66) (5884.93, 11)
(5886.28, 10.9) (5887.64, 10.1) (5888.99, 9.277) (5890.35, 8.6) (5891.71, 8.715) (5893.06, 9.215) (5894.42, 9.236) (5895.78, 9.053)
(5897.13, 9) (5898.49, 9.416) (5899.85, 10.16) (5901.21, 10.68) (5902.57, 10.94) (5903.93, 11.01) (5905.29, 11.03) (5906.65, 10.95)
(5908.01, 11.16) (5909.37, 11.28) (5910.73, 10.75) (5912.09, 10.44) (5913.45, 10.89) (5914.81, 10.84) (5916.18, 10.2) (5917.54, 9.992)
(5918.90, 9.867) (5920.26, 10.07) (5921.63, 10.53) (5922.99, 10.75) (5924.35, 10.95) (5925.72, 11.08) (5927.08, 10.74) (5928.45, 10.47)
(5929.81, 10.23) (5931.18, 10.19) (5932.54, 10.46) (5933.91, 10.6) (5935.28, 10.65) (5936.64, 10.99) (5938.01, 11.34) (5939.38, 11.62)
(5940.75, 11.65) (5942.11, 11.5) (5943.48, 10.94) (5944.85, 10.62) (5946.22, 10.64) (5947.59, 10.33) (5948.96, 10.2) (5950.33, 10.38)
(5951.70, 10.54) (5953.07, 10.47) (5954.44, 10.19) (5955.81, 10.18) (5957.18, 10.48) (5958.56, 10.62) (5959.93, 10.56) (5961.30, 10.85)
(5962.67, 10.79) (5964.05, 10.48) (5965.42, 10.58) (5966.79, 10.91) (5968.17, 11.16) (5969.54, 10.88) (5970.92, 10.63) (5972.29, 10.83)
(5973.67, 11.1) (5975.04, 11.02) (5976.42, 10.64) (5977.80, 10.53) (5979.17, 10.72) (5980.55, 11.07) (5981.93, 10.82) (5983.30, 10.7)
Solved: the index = 1.8 angstrom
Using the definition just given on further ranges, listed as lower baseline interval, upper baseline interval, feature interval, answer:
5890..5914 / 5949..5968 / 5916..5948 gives -1.02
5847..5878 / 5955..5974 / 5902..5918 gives 0.31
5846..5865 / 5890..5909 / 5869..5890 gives -1.77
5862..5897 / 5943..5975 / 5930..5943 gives -0.34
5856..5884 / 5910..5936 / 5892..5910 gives 1.11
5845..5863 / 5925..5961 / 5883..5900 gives 1.80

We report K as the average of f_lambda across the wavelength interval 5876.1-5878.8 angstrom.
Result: 12.2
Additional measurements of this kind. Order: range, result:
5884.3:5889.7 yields 10.3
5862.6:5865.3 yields 11.4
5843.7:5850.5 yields 11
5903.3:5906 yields 11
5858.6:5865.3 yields 11.2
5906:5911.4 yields 11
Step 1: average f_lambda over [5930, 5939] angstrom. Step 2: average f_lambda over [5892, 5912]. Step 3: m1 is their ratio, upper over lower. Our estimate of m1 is 1.04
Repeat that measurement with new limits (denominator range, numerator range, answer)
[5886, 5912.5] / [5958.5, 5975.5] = 1.07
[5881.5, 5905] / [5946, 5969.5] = 1.06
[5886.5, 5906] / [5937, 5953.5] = 1.11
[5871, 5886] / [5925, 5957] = 0.92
